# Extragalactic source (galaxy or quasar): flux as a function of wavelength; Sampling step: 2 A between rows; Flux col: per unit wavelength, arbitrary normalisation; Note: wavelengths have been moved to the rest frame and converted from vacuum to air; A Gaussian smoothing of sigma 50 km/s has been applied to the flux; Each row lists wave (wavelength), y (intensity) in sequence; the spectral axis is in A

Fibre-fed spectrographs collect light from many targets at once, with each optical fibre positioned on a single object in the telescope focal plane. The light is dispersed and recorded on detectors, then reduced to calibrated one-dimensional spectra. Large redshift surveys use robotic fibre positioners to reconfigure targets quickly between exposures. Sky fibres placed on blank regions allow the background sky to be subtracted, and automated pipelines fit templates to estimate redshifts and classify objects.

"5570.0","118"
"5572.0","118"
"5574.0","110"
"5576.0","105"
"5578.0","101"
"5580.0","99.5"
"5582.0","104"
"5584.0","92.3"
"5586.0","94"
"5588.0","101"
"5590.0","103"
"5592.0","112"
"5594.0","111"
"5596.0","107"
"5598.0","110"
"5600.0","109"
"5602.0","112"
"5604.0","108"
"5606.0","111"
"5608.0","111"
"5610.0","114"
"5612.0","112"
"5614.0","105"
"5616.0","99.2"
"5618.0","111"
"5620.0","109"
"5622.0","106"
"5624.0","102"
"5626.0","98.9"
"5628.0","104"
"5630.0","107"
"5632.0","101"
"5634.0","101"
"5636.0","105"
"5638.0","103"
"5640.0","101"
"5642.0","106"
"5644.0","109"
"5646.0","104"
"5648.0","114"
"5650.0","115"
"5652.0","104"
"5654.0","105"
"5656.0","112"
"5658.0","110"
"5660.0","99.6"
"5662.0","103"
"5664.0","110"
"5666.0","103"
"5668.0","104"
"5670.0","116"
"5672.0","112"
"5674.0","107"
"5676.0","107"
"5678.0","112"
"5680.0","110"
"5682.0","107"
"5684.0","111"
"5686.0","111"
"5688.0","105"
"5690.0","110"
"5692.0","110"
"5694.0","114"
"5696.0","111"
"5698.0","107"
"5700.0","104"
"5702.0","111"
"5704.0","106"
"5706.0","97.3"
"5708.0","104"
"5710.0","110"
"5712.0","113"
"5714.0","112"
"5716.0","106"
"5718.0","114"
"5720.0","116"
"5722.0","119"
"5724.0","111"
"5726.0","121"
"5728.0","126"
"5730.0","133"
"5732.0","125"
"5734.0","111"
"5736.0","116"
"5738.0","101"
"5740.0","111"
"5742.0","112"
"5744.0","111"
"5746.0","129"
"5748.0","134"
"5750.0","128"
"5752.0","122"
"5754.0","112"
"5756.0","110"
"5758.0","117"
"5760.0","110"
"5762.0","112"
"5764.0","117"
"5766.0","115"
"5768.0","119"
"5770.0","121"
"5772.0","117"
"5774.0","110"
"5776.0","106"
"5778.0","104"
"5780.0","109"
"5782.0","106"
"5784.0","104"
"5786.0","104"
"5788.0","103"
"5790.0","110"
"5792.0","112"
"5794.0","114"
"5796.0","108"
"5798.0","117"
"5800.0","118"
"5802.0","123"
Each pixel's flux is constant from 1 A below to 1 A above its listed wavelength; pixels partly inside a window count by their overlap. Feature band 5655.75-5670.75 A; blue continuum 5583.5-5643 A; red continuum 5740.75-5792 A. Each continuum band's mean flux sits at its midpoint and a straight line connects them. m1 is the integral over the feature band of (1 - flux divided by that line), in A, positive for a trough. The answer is 0.2 A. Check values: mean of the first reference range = 106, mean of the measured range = 107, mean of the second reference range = 114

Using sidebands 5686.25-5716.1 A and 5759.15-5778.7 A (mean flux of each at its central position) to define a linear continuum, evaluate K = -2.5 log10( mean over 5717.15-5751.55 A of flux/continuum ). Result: -0.08 mag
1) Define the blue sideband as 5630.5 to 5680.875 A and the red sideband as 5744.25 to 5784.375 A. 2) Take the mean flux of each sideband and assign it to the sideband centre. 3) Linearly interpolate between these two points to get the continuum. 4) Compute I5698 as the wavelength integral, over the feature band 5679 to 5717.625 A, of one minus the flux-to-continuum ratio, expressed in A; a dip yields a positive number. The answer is 0.6 A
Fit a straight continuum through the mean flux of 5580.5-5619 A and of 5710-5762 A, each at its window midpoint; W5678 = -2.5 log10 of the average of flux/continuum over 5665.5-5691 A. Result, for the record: 0.03 mag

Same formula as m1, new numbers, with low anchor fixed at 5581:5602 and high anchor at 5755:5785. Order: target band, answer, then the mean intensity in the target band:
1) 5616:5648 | 0.5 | 105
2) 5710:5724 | -0.4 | 113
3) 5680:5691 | 0.0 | 109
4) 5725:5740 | -1.1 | 118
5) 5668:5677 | -0.2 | 110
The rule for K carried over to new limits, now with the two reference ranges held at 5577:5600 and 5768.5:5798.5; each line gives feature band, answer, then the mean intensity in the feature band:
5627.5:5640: 0.02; 103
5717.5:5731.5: -0.12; 120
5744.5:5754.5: -0.15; 125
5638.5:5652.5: -0.02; 108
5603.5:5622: -0.05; 109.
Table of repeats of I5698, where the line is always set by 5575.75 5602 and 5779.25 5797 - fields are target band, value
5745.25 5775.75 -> -3.0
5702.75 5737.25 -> -2.4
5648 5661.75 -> -0.3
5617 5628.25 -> -0.1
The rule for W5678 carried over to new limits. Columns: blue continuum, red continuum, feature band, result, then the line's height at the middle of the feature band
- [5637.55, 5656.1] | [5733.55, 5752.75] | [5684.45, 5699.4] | 0.024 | 112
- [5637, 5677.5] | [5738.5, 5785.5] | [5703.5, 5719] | 0.031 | 111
